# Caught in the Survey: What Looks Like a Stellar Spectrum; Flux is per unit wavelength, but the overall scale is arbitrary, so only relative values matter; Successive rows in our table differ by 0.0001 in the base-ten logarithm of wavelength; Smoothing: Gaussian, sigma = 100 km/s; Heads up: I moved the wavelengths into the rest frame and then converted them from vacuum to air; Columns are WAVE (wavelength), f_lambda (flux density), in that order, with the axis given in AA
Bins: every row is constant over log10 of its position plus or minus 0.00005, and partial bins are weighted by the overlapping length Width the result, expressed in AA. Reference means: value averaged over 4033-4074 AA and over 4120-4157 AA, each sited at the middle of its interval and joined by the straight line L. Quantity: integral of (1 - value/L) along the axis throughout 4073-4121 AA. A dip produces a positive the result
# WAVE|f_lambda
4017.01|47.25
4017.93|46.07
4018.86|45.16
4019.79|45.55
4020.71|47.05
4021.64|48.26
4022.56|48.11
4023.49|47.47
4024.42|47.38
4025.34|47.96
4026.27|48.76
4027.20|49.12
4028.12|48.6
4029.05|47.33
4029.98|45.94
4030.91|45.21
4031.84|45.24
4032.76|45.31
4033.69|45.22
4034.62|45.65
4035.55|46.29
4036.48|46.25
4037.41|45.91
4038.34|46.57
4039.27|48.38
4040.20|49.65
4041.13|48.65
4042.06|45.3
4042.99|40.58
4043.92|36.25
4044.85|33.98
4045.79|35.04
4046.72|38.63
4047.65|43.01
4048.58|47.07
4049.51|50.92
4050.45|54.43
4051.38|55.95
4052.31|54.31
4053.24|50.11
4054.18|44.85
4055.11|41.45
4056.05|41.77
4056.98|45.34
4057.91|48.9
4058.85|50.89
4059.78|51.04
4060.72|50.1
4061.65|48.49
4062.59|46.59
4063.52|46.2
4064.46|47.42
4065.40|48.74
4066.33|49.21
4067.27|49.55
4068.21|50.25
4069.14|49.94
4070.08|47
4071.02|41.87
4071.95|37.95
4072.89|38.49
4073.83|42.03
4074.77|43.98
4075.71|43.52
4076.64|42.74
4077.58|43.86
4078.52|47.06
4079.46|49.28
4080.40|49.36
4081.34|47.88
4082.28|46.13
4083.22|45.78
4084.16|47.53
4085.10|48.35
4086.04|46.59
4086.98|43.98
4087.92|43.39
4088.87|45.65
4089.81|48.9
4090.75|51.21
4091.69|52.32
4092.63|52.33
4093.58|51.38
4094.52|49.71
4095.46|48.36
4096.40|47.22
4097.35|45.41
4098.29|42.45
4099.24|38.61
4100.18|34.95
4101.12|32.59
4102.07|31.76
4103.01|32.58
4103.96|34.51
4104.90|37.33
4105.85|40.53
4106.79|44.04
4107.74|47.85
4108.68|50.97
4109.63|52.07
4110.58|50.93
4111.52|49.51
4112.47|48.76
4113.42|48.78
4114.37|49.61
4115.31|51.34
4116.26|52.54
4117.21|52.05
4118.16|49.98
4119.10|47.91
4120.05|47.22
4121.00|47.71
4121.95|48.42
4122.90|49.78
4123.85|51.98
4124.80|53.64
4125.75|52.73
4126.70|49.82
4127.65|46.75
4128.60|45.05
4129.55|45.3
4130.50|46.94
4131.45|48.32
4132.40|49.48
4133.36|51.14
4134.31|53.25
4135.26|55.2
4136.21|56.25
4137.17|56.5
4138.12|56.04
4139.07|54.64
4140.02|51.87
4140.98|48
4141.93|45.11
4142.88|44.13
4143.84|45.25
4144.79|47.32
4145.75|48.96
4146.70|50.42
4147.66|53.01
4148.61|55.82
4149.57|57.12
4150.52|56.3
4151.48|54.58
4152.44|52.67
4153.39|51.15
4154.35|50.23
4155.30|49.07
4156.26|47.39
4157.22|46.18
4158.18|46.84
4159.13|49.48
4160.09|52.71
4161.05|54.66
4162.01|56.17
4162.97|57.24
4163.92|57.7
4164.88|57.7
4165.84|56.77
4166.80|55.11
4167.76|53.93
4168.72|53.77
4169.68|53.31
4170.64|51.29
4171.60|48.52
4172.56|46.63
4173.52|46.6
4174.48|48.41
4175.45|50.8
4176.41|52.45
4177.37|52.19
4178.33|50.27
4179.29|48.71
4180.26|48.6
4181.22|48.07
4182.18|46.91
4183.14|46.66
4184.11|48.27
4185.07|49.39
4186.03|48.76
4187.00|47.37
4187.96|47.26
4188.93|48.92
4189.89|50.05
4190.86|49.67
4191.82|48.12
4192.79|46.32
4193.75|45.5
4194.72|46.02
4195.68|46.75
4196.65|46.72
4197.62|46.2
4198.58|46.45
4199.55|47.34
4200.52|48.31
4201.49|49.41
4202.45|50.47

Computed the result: 2.6 AA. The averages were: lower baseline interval 46.1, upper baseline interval 50.6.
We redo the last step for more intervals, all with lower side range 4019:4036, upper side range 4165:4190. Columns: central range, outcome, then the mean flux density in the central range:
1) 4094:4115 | 2.11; 43.7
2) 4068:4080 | 0.88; 44.4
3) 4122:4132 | 0.00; 49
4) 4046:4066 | -0.11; 47.8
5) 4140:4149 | 0.11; 48.8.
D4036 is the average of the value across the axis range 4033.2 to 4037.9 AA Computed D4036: 45.8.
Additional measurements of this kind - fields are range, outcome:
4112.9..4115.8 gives 49.9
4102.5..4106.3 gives 36.2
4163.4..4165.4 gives 57.9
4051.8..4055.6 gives 47.7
